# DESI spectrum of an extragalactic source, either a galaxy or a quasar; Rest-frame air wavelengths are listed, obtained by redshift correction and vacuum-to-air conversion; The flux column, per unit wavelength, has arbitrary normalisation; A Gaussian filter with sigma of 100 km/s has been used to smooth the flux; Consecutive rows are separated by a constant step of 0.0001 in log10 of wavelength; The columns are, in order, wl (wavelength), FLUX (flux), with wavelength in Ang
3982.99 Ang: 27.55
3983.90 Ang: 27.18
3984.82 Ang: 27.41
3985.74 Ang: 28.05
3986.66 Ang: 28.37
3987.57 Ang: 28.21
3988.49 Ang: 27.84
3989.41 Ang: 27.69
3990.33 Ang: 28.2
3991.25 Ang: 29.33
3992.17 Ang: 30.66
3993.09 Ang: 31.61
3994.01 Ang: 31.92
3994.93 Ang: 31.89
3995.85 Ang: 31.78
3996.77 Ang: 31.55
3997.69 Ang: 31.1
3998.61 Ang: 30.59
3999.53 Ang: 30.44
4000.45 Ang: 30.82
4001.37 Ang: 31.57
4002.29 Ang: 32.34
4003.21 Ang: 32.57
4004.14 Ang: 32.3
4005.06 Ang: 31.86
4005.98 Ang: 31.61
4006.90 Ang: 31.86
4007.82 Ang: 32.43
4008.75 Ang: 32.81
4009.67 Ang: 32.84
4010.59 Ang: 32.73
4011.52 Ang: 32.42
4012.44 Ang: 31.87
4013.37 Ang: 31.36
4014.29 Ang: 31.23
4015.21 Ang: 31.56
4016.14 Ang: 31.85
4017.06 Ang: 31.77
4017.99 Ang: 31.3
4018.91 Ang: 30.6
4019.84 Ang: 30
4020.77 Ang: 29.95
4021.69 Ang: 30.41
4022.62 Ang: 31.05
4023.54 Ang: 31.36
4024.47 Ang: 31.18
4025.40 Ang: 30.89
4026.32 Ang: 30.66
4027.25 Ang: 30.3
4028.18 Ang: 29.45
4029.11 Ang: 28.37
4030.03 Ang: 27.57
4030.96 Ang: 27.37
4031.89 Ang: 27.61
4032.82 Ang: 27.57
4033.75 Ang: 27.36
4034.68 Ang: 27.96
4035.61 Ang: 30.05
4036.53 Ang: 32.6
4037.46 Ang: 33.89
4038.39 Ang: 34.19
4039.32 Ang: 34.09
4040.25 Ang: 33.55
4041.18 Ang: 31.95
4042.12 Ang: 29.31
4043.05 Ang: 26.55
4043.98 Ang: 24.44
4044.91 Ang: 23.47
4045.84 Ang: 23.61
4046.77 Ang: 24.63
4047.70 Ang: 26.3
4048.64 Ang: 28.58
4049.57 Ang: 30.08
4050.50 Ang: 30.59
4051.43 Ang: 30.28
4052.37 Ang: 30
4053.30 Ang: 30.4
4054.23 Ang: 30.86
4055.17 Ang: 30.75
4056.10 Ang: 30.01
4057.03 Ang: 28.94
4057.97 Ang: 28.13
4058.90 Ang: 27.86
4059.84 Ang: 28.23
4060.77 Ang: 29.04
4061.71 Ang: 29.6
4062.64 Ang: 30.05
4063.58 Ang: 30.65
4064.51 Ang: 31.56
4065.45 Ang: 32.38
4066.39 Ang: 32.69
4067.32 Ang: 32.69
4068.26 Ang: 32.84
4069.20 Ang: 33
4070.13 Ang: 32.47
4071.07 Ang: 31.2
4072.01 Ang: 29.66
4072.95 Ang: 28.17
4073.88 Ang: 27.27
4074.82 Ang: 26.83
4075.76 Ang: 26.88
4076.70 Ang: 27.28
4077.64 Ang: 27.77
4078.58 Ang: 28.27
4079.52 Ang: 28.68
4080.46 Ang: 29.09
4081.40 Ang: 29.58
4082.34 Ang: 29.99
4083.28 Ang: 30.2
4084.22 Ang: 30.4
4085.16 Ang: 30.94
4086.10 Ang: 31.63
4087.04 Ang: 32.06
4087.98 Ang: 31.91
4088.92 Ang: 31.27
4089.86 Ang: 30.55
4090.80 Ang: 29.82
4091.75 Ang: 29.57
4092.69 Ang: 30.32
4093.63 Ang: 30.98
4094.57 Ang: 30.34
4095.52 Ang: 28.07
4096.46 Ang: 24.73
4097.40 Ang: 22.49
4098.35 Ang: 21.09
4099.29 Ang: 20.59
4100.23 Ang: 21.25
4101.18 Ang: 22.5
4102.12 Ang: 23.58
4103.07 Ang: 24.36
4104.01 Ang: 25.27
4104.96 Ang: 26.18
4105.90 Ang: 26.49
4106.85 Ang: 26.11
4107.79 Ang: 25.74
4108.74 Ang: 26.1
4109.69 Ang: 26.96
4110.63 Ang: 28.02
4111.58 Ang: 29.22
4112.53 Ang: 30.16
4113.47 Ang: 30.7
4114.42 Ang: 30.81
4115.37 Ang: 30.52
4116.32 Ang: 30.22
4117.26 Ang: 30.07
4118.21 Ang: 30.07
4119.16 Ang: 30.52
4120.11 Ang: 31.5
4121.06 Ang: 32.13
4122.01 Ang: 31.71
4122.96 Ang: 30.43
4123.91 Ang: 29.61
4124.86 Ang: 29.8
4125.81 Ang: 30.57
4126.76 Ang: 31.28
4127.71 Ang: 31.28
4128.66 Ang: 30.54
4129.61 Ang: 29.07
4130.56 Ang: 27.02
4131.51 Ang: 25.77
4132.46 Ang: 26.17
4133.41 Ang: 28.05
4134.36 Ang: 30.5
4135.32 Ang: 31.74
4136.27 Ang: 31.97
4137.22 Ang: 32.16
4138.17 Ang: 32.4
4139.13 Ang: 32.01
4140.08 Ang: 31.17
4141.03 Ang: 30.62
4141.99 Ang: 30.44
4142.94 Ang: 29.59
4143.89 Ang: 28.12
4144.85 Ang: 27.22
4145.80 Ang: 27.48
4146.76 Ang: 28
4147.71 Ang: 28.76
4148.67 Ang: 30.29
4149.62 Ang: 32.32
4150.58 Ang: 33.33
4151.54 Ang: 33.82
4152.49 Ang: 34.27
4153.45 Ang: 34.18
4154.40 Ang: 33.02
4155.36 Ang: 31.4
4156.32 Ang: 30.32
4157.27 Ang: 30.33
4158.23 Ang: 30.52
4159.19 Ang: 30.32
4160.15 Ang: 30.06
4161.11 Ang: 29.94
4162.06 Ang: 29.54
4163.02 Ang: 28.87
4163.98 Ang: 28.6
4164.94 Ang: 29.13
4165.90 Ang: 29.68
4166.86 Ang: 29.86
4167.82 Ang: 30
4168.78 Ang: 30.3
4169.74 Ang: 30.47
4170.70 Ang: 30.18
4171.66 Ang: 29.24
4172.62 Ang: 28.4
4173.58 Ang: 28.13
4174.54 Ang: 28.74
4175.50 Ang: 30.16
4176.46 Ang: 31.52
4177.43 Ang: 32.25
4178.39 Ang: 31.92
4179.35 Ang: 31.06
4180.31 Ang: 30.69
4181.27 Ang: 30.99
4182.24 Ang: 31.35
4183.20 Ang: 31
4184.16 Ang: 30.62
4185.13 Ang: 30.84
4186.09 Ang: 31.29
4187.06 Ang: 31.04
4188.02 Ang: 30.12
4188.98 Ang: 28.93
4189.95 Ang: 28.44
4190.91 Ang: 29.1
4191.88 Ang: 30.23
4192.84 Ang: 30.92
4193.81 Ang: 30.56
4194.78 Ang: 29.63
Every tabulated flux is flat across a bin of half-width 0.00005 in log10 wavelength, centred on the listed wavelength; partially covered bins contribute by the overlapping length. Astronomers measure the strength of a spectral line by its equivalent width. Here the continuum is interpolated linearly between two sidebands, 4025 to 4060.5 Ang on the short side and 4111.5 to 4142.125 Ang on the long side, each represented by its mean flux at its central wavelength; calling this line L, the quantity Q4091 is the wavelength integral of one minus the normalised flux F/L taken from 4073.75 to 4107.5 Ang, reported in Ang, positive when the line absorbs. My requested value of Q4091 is 2.50 Ang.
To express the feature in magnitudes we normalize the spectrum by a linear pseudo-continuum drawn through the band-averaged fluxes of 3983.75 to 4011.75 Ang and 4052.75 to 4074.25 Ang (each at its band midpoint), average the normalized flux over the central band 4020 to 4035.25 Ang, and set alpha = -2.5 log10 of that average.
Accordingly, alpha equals 0.05 mag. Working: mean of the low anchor 30.7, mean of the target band 29.3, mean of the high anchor 30.4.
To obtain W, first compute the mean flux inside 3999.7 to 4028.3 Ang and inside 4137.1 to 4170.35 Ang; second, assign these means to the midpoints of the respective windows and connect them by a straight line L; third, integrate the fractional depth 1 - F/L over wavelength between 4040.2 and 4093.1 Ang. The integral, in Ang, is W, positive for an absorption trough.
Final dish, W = 2.7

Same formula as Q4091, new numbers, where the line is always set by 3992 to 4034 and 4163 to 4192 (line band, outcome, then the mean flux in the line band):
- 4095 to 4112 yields 3.10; 24.9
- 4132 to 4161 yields -0.39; 30.7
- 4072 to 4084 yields 0.86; 28.4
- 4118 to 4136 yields 0.28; 29.9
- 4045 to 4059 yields 0.97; 28.6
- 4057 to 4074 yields 0.13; 30.4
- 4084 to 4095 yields -0.10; 30.8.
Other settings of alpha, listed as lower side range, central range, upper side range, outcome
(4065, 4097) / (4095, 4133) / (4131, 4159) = 0.10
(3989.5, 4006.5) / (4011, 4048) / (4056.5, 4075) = 0.03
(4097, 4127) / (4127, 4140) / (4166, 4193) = -0.05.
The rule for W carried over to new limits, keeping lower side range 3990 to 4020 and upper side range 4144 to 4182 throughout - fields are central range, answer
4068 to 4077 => 0.4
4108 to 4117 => 0.5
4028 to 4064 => 2.4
